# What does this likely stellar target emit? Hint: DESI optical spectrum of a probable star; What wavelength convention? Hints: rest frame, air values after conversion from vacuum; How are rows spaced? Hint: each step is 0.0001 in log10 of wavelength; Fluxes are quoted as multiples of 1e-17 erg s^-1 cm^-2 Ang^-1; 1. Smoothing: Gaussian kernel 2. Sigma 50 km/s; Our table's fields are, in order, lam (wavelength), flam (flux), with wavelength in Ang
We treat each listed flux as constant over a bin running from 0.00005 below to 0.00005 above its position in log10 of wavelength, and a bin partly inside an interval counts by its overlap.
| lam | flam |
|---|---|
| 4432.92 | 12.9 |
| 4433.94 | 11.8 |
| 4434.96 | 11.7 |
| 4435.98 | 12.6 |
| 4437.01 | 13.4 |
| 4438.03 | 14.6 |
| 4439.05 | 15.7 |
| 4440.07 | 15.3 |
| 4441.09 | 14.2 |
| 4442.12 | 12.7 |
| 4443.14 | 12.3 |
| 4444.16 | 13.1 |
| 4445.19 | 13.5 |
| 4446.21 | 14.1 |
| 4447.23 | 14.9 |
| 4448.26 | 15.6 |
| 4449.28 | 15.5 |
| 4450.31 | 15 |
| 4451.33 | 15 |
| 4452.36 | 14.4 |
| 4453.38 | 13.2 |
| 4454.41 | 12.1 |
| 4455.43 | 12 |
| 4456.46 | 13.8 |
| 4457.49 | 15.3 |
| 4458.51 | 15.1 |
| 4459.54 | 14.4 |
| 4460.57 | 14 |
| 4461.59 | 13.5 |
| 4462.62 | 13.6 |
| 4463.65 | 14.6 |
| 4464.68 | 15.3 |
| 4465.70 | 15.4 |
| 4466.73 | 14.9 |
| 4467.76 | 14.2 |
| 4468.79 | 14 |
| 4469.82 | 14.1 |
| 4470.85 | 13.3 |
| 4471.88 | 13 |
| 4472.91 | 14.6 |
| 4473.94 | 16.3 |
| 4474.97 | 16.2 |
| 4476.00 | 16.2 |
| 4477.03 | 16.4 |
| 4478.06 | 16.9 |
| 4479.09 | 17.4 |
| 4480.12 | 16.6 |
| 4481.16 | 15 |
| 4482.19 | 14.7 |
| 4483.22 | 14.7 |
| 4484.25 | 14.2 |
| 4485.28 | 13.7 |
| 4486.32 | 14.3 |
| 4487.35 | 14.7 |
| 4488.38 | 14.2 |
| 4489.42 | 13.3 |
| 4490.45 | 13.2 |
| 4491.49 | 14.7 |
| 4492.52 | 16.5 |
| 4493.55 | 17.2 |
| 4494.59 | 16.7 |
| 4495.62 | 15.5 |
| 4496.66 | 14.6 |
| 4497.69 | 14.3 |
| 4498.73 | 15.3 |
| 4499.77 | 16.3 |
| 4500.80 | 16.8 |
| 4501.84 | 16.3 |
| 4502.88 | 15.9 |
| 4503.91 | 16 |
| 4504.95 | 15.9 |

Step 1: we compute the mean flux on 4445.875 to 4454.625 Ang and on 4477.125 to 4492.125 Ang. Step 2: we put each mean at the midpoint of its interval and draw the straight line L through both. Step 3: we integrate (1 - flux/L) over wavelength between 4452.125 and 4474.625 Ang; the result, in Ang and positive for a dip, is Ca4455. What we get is 0.8 Ang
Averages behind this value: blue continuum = 14.5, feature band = 14.2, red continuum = 14.9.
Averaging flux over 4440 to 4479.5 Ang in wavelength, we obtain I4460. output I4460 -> 14.5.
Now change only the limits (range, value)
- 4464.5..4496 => 15.1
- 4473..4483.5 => 16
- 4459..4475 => 14.4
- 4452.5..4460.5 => 13.7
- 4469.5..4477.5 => 15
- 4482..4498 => 14.8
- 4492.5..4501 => 15.8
